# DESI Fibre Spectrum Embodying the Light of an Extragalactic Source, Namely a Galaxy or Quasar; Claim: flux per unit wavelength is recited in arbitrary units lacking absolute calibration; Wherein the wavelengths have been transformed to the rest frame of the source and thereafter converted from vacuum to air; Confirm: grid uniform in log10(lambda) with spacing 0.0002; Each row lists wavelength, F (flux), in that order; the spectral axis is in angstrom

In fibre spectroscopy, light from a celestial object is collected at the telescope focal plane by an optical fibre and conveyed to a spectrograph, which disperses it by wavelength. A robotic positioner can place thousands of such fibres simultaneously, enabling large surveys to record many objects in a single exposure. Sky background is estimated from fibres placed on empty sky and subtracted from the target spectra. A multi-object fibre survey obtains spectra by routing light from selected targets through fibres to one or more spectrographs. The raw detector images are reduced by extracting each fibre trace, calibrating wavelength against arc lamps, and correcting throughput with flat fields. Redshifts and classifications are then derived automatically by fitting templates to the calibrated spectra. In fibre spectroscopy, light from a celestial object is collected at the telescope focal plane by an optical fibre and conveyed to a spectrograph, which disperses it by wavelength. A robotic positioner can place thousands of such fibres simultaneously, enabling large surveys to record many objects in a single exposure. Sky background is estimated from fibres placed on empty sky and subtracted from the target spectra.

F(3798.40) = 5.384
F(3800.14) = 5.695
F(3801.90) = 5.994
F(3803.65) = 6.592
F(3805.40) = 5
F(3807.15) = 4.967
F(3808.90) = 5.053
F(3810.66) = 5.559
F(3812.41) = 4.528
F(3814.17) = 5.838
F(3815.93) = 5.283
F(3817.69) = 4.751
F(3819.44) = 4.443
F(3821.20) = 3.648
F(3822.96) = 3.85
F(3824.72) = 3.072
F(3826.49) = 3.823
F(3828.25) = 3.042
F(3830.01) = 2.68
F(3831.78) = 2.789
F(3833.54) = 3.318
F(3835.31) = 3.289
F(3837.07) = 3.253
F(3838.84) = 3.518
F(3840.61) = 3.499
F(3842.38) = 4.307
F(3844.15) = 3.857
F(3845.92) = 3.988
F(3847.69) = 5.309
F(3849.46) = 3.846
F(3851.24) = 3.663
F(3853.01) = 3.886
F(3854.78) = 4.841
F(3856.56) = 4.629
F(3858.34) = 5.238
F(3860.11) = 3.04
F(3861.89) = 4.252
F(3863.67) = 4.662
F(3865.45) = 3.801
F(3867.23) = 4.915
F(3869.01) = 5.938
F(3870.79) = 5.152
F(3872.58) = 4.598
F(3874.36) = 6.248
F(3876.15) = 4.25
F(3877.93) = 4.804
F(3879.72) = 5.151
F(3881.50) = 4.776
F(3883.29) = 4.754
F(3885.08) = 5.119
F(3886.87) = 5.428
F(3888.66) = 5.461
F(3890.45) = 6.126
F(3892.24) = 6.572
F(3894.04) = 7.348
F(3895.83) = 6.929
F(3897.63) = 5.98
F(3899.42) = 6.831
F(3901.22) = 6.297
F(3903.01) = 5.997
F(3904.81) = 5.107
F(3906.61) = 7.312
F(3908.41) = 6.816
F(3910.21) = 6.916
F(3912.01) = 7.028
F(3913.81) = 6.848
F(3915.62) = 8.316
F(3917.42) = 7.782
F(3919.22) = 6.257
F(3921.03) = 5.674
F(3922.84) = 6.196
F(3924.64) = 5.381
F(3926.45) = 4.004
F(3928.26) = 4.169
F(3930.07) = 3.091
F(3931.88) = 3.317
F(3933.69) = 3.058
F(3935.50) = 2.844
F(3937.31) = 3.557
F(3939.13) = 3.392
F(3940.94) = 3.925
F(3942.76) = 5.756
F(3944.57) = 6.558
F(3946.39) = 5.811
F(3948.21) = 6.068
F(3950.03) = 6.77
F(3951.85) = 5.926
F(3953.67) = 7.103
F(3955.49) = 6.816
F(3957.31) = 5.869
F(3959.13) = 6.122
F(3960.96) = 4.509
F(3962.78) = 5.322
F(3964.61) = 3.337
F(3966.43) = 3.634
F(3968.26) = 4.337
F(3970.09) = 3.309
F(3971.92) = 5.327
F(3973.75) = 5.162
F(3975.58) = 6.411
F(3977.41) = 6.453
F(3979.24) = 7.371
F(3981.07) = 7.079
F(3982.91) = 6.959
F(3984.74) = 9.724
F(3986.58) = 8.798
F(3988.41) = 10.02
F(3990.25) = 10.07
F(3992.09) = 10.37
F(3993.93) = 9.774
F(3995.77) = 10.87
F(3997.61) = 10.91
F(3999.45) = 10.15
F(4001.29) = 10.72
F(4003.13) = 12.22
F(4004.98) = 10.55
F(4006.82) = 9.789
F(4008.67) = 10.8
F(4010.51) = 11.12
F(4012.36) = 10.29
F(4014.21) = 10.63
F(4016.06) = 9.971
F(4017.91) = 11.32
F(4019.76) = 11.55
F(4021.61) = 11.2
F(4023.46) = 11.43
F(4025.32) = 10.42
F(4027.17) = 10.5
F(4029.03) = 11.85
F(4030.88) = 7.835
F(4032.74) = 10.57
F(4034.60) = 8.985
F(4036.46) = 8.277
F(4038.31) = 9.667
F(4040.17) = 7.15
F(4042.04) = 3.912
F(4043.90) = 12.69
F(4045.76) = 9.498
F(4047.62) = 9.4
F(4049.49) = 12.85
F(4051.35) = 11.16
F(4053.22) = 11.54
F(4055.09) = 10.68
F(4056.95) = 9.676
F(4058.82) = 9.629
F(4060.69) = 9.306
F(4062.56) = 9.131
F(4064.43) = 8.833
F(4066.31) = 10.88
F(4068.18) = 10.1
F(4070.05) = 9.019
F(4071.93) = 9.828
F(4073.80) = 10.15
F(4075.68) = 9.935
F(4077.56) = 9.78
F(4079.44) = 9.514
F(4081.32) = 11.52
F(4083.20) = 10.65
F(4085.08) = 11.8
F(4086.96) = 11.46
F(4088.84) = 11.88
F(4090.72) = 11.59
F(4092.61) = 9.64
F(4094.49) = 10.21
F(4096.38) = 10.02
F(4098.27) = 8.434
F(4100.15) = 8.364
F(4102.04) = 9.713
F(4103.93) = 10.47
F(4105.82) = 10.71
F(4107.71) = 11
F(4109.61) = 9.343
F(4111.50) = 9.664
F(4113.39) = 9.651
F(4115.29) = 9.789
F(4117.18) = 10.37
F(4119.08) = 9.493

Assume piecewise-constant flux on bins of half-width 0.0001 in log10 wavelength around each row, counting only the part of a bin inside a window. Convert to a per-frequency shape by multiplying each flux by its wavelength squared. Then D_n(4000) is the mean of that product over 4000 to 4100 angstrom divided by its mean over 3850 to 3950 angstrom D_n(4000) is 2.07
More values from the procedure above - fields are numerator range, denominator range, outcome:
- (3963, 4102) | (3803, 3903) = 2.19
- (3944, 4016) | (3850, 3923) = 1.46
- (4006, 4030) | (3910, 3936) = 2.11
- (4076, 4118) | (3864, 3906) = 2.05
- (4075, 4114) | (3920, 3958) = 2.21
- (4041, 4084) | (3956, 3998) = 1.49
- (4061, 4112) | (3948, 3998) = 1.55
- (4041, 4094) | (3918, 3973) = 2.20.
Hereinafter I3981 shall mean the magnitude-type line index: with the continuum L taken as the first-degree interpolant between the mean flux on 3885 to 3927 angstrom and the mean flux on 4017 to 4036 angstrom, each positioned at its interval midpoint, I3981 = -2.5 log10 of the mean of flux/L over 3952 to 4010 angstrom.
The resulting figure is 0.17 mag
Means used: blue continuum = 6.36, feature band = 7.75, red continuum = 10.5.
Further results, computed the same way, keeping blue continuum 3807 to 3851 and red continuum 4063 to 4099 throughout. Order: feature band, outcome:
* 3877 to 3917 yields -0.08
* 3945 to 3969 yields 0.28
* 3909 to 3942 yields 0.23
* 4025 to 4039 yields -0.08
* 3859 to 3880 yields 0.07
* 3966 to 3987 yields 0.24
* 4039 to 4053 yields -0.02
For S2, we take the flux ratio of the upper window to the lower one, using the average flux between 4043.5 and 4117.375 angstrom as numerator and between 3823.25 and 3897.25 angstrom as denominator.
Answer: 2.26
